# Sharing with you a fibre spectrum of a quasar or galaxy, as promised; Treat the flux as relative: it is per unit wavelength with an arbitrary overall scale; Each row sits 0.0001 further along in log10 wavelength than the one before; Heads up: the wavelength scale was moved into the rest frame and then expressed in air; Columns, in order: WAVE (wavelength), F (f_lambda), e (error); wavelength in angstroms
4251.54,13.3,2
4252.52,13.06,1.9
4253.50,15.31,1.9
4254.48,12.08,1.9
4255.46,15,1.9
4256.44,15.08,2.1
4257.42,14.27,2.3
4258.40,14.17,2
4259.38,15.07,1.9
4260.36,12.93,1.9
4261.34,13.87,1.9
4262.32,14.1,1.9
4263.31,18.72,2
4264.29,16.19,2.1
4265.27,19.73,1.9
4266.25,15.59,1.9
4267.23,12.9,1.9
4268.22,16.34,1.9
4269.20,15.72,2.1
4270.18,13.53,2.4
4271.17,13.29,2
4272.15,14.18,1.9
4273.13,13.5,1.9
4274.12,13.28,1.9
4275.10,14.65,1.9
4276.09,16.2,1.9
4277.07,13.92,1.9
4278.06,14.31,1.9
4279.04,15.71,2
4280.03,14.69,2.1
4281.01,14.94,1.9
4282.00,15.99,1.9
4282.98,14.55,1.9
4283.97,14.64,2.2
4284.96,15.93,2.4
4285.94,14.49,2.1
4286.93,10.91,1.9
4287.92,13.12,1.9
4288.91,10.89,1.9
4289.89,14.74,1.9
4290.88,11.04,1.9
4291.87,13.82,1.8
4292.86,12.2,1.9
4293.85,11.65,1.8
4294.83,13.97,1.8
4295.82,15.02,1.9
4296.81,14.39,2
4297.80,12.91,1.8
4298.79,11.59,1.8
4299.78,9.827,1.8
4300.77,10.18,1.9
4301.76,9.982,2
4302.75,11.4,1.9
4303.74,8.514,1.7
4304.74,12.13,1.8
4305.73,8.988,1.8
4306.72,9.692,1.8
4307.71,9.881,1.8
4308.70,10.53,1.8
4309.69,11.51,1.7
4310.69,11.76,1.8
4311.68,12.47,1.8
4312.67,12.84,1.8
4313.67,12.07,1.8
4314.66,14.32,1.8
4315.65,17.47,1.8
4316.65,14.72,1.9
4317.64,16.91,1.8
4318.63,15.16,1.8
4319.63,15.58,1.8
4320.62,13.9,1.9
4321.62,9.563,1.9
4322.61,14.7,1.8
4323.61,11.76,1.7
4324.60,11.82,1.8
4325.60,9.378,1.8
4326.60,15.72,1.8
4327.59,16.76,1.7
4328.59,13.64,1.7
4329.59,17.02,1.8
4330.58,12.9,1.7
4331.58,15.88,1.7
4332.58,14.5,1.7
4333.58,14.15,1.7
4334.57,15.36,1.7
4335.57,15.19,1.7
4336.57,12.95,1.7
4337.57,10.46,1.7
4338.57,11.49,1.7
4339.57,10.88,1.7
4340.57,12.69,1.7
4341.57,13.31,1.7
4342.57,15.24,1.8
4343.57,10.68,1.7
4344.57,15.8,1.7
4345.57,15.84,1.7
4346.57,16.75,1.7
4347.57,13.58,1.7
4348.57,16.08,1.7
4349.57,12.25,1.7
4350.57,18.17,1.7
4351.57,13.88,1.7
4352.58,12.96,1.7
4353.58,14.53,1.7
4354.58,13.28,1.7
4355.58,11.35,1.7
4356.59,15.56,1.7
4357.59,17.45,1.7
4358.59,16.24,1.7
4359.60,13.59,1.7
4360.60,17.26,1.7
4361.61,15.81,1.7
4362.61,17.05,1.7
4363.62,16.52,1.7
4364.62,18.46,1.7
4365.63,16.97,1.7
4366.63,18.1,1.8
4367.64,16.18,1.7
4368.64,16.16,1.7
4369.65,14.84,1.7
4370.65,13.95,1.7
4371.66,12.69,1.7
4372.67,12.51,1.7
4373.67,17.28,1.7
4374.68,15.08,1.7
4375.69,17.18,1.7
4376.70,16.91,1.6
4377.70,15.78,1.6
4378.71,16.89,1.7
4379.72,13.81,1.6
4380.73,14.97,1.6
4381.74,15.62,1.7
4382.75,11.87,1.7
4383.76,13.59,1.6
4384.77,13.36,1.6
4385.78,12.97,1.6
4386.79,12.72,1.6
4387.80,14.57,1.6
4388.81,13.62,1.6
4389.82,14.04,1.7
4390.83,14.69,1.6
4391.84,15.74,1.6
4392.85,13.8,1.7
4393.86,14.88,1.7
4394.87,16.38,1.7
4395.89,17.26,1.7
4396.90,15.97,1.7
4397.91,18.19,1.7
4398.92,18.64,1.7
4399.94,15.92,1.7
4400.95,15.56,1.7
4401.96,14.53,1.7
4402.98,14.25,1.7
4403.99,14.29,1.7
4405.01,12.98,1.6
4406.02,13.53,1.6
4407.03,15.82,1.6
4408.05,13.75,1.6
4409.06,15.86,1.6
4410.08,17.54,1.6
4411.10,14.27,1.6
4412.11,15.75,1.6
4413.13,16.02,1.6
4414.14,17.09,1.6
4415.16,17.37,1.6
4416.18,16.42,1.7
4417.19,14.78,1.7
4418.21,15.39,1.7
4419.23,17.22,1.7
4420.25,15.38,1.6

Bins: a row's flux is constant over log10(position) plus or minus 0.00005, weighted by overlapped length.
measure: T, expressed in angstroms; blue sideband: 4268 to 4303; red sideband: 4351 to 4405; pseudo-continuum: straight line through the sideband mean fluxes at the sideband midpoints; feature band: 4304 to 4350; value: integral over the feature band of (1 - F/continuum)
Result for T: 2.92 angstroms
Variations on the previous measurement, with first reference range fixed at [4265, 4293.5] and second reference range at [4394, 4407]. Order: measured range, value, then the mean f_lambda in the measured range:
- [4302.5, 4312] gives 2.6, 10.6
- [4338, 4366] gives 0.6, 14.8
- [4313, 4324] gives 0.4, 14.2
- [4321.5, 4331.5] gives 0.8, 13.6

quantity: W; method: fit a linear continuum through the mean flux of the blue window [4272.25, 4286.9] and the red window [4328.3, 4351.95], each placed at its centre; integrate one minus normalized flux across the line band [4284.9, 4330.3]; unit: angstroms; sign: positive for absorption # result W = 5.2 angstroms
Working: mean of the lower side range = 14.6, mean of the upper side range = 14.1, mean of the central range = 12.7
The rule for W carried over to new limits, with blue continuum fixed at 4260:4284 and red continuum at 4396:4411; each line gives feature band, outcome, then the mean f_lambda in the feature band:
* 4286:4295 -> 1.50 angstroms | 12.5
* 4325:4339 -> 1.15 angstroms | 13.9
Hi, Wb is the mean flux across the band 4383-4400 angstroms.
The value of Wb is 15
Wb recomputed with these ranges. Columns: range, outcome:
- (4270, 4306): 13.1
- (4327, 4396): 14.8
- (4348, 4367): 15.5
